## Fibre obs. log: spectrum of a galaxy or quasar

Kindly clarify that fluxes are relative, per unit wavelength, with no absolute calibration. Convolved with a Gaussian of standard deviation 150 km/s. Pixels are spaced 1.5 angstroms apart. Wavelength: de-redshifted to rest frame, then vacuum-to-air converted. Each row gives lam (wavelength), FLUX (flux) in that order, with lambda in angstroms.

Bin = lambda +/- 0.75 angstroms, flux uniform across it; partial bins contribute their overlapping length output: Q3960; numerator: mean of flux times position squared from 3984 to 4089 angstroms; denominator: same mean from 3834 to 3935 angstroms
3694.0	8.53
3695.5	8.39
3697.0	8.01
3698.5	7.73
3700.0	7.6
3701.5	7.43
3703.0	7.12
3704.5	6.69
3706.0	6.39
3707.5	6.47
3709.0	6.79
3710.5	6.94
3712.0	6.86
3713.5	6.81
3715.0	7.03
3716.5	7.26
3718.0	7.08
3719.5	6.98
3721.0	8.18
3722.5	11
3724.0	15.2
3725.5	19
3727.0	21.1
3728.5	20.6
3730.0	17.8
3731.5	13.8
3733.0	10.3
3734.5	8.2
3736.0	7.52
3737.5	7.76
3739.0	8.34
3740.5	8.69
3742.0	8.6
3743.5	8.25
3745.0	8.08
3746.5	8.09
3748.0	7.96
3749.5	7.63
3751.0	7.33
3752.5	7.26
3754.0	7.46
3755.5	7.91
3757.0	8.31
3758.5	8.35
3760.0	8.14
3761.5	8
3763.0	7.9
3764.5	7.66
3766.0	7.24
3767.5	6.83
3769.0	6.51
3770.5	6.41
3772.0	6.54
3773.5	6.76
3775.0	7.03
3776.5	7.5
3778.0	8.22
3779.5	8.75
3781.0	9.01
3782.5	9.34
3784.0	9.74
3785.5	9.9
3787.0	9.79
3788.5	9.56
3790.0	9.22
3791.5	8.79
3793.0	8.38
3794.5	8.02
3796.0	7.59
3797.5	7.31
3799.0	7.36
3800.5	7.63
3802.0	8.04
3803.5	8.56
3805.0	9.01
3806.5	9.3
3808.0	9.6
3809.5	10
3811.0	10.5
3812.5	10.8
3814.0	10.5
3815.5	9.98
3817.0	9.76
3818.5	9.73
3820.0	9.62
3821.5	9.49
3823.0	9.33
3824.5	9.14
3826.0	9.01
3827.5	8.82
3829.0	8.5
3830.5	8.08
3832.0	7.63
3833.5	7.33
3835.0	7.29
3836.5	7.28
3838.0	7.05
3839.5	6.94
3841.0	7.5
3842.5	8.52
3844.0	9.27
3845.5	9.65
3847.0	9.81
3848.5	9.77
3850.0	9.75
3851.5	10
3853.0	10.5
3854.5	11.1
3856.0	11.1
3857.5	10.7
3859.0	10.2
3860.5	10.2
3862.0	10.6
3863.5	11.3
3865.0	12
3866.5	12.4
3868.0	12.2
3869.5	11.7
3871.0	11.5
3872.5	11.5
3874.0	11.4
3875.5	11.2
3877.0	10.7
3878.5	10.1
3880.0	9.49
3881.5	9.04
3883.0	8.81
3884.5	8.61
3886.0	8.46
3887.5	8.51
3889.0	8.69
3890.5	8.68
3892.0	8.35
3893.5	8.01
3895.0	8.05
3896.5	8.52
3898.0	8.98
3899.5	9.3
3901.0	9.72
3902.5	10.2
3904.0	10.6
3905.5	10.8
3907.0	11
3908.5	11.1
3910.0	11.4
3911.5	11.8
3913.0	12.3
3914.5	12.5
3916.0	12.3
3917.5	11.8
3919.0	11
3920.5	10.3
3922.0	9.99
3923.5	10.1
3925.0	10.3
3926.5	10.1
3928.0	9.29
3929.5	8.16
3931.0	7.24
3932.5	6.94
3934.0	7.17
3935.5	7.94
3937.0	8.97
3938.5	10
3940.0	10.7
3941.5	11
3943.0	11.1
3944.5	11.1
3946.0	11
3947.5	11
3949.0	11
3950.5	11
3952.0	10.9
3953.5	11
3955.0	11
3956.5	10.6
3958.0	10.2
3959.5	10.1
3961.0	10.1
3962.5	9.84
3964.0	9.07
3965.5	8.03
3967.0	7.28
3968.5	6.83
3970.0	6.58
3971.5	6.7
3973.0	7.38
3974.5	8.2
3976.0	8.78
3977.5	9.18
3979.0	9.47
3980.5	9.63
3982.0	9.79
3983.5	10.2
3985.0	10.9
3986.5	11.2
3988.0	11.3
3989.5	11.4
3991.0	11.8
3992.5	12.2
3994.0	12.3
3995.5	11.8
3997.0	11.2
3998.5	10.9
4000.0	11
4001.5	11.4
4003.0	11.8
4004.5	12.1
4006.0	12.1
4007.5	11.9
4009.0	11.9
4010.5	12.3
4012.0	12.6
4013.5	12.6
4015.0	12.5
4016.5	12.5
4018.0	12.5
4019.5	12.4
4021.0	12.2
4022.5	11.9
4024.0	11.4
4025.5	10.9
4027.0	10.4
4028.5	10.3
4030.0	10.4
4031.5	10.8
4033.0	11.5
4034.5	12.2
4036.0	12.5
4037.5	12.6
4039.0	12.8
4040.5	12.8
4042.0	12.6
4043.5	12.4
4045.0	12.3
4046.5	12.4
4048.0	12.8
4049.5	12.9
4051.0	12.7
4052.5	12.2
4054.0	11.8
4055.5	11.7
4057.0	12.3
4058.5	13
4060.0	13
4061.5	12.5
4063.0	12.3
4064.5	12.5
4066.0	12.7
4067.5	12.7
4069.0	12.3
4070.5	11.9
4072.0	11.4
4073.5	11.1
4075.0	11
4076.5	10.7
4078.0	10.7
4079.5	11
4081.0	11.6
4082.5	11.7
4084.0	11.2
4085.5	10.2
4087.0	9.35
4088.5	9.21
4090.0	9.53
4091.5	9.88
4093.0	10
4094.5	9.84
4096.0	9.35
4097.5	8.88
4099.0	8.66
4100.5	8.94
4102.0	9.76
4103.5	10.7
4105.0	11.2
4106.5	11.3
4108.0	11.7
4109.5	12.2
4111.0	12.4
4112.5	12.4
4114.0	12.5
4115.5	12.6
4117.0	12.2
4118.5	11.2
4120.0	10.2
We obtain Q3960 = 1.29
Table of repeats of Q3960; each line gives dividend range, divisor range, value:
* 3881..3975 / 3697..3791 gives 1.20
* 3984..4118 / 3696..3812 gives 1.53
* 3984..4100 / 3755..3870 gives 1.45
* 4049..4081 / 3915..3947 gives 1.30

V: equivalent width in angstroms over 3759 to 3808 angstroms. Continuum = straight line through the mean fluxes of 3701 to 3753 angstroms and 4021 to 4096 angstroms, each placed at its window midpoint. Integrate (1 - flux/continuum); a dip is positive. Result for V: 8.4 angstroms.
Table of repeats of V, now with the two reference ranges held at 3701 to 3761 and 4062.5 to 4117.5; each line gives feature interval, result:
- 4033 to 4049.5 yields -2.7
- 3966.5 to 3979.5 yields 3.3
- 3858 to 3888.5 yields -1.6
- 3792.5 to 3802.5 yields 1.9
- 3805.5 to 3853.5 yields 3.3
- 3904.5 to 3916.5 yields -1.7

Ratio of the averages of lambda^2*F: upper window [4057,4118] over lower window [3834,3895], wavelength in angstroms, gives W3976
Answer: 1.29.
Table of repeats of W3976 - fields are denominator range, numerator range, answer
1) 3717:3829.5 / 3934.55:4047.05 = 1.32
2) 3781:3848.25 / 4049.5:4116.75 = 1.46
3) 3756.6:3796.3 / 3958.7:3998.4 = 1.32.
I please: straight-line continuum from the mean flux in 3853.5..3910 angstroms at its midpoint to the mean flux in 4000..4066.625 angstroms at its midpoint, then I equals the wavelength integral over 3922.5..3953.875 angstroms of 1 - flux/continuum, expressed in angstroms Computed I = 3.1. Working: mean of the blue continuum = 10.1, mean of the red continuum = 12.1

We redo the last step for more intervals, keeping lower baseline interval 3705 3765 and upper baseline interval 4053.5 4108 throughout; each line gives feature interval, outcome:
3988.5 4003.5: -1.4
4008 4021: -2.1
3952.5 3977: 3.6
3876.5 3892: 1.5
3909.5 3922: -1.7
